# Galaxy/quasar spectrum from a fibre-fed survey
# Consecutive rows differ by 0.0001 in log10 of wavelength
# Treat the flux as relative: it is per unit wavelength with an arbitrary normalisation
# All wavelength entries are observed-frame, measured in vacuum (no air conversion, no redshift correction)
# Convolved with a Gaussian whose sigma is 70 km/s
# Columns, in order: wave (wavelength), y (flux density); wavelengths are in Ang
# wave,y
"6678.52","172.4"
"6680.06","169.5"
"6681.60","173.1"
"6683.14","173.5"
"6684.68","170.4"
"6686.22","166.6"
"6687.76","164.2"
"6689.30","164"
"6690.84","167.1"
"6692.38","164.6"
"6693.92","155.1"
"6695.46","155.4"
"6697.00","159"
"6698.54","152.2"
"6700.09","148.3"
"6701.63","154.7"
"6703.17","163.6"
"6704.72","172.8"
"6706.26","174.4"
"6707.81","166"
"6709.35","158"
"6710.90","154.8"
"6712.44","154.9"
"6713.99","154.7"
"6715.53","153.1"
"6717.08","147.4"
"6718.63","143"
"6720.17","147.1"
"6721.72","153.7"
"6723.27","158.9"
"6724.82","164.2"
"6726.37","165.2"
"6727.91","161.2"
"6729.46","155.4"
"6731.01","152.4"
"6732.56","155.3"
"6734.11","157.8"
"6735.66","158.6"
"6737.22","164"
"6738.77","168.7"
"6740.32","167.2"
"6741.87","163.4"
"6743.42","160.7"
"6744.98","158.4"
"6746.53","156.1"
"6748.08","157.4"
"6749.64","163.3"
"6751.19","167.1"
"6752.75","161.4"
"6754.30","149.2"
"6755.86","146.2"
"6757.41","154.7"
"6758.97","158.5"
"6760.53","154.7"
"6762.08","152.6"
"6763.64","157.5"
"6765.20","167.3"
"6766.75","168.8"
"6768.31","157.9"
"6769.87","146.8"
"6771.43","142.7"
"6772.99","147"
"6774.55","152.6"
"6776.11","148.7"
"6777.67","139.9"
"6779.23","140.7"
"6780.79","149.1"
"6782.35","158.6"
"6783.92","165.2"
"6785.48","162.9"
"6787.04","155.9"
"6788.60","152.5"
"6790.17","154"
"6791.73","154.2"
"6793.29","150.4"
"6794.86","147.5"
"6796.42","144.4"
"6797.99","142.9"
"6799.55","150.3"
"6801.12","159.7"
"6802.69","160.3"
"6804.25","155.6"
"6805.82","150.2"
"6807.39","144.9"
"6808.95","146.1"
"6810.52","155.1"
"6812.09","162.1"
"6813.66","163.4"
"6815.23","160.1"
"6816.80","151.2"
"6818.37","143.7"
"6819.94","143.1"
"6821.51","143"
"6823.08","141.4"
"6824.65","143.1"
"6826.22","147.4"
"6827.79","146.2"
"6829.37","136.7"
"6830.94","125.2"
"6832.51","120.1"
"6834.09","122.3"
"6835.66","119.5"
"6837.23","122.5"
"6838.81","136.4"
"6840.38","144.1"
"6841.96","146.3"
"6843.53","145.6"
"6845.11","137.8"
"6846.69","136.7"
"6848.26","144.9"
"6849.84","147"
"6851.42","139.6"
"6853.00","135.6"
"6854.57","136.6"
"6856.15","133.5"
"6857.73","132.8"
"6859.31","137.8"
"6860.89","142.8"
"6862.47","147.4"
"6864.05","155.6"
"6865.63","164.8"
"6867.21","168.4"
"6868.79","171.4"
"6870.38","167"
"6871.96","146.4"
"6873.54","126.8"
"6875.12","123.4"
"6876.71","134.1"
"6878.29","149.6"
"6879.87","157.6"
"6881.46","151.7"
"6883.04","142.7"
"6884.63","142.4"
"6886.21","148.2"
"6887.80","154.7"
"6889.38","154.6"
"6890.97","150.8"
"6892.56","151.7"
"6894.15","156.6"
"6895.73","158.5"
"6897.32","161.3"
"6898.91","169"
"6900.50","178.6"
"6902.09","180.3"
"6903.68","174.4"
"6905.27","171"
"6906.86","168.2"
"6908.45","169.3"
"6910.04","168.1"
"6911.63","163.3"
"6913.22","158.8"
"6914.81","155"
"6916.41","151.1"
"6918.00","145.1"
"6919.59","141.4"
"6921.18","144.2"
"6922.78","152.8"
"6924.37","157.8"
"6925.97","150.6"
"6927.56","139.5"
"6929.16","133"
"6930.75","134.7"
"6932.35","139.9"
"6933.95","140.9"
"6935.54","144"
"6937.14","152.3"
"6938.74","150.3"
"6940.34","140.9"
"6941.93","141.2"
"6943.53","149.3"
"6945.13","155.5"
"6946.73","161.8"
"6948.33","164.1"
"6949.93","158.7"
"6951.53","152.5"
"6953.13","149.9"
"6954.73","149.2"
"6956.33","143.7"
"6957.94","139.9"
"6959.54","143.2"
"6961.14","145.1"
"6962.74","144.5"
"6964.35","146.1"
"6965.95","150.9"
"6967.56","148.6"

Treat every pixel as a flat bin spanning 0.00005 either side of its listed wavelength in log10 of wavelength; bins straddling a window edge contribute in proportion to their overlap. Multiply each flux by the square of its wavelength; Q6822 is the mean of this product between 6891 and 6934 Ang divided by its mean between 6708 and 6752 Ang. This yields 1.0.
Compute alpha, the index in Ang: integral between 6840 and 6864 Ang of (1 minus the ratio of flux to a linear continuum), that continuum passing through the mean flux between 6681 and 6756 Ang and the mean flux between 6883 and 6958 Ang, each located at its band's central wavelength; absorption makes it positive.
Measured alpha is 2.3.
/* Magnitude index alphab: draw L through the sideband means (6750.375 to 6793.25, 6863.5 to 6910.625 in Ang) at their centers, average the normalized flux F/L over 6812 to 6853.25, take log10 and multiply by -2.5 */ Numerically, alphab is 0.11 mag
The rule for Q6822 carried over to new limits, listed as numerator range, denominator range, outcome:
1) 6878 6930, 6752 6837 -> 1.08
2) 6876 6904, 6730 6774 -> 1.03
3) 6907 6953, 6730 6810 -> 1.02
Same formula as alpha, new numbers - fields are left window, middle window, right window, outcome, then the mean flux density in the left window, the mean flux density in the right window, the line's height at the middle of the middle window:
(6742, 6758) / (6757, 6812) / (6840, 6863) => -0.4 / 158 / 140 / 152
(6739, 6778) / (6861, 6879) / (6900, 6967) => 0.4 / 156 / 152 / 154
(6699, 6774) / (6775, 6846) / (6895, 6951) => 4.6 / 158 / 155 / 157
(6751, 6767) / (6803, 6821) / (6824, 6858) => -1.1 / 157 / 136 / 144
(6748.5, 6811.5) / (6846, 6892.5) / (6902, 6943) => 1.9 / 153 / 152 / 153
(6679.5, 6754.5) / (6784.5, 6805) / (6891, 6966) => 0.6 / 160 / 153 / 158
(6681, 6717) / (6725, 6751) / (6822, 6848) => -1.1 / 161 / 136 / 154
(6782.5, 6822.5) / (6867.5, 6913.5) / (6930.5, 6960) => -2.2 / 153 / 148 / 150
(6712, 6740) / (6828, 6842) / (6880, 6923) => 2.4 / 157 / 158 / 157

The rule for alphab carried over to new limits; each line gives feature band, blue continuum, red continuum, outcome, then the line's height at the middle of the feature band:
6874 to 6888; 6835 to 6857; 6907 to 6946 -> -0.01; 143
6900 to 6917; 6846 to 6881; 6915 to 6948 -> -0.14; 146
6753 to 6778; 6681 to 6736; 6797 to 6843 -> -0.01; 152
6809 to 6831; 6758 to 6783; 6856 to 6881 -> 0.02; 150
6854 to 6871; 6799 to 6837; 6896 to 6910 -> 0.06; 159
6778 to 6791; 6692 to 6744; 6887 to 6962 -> 0.02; 157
